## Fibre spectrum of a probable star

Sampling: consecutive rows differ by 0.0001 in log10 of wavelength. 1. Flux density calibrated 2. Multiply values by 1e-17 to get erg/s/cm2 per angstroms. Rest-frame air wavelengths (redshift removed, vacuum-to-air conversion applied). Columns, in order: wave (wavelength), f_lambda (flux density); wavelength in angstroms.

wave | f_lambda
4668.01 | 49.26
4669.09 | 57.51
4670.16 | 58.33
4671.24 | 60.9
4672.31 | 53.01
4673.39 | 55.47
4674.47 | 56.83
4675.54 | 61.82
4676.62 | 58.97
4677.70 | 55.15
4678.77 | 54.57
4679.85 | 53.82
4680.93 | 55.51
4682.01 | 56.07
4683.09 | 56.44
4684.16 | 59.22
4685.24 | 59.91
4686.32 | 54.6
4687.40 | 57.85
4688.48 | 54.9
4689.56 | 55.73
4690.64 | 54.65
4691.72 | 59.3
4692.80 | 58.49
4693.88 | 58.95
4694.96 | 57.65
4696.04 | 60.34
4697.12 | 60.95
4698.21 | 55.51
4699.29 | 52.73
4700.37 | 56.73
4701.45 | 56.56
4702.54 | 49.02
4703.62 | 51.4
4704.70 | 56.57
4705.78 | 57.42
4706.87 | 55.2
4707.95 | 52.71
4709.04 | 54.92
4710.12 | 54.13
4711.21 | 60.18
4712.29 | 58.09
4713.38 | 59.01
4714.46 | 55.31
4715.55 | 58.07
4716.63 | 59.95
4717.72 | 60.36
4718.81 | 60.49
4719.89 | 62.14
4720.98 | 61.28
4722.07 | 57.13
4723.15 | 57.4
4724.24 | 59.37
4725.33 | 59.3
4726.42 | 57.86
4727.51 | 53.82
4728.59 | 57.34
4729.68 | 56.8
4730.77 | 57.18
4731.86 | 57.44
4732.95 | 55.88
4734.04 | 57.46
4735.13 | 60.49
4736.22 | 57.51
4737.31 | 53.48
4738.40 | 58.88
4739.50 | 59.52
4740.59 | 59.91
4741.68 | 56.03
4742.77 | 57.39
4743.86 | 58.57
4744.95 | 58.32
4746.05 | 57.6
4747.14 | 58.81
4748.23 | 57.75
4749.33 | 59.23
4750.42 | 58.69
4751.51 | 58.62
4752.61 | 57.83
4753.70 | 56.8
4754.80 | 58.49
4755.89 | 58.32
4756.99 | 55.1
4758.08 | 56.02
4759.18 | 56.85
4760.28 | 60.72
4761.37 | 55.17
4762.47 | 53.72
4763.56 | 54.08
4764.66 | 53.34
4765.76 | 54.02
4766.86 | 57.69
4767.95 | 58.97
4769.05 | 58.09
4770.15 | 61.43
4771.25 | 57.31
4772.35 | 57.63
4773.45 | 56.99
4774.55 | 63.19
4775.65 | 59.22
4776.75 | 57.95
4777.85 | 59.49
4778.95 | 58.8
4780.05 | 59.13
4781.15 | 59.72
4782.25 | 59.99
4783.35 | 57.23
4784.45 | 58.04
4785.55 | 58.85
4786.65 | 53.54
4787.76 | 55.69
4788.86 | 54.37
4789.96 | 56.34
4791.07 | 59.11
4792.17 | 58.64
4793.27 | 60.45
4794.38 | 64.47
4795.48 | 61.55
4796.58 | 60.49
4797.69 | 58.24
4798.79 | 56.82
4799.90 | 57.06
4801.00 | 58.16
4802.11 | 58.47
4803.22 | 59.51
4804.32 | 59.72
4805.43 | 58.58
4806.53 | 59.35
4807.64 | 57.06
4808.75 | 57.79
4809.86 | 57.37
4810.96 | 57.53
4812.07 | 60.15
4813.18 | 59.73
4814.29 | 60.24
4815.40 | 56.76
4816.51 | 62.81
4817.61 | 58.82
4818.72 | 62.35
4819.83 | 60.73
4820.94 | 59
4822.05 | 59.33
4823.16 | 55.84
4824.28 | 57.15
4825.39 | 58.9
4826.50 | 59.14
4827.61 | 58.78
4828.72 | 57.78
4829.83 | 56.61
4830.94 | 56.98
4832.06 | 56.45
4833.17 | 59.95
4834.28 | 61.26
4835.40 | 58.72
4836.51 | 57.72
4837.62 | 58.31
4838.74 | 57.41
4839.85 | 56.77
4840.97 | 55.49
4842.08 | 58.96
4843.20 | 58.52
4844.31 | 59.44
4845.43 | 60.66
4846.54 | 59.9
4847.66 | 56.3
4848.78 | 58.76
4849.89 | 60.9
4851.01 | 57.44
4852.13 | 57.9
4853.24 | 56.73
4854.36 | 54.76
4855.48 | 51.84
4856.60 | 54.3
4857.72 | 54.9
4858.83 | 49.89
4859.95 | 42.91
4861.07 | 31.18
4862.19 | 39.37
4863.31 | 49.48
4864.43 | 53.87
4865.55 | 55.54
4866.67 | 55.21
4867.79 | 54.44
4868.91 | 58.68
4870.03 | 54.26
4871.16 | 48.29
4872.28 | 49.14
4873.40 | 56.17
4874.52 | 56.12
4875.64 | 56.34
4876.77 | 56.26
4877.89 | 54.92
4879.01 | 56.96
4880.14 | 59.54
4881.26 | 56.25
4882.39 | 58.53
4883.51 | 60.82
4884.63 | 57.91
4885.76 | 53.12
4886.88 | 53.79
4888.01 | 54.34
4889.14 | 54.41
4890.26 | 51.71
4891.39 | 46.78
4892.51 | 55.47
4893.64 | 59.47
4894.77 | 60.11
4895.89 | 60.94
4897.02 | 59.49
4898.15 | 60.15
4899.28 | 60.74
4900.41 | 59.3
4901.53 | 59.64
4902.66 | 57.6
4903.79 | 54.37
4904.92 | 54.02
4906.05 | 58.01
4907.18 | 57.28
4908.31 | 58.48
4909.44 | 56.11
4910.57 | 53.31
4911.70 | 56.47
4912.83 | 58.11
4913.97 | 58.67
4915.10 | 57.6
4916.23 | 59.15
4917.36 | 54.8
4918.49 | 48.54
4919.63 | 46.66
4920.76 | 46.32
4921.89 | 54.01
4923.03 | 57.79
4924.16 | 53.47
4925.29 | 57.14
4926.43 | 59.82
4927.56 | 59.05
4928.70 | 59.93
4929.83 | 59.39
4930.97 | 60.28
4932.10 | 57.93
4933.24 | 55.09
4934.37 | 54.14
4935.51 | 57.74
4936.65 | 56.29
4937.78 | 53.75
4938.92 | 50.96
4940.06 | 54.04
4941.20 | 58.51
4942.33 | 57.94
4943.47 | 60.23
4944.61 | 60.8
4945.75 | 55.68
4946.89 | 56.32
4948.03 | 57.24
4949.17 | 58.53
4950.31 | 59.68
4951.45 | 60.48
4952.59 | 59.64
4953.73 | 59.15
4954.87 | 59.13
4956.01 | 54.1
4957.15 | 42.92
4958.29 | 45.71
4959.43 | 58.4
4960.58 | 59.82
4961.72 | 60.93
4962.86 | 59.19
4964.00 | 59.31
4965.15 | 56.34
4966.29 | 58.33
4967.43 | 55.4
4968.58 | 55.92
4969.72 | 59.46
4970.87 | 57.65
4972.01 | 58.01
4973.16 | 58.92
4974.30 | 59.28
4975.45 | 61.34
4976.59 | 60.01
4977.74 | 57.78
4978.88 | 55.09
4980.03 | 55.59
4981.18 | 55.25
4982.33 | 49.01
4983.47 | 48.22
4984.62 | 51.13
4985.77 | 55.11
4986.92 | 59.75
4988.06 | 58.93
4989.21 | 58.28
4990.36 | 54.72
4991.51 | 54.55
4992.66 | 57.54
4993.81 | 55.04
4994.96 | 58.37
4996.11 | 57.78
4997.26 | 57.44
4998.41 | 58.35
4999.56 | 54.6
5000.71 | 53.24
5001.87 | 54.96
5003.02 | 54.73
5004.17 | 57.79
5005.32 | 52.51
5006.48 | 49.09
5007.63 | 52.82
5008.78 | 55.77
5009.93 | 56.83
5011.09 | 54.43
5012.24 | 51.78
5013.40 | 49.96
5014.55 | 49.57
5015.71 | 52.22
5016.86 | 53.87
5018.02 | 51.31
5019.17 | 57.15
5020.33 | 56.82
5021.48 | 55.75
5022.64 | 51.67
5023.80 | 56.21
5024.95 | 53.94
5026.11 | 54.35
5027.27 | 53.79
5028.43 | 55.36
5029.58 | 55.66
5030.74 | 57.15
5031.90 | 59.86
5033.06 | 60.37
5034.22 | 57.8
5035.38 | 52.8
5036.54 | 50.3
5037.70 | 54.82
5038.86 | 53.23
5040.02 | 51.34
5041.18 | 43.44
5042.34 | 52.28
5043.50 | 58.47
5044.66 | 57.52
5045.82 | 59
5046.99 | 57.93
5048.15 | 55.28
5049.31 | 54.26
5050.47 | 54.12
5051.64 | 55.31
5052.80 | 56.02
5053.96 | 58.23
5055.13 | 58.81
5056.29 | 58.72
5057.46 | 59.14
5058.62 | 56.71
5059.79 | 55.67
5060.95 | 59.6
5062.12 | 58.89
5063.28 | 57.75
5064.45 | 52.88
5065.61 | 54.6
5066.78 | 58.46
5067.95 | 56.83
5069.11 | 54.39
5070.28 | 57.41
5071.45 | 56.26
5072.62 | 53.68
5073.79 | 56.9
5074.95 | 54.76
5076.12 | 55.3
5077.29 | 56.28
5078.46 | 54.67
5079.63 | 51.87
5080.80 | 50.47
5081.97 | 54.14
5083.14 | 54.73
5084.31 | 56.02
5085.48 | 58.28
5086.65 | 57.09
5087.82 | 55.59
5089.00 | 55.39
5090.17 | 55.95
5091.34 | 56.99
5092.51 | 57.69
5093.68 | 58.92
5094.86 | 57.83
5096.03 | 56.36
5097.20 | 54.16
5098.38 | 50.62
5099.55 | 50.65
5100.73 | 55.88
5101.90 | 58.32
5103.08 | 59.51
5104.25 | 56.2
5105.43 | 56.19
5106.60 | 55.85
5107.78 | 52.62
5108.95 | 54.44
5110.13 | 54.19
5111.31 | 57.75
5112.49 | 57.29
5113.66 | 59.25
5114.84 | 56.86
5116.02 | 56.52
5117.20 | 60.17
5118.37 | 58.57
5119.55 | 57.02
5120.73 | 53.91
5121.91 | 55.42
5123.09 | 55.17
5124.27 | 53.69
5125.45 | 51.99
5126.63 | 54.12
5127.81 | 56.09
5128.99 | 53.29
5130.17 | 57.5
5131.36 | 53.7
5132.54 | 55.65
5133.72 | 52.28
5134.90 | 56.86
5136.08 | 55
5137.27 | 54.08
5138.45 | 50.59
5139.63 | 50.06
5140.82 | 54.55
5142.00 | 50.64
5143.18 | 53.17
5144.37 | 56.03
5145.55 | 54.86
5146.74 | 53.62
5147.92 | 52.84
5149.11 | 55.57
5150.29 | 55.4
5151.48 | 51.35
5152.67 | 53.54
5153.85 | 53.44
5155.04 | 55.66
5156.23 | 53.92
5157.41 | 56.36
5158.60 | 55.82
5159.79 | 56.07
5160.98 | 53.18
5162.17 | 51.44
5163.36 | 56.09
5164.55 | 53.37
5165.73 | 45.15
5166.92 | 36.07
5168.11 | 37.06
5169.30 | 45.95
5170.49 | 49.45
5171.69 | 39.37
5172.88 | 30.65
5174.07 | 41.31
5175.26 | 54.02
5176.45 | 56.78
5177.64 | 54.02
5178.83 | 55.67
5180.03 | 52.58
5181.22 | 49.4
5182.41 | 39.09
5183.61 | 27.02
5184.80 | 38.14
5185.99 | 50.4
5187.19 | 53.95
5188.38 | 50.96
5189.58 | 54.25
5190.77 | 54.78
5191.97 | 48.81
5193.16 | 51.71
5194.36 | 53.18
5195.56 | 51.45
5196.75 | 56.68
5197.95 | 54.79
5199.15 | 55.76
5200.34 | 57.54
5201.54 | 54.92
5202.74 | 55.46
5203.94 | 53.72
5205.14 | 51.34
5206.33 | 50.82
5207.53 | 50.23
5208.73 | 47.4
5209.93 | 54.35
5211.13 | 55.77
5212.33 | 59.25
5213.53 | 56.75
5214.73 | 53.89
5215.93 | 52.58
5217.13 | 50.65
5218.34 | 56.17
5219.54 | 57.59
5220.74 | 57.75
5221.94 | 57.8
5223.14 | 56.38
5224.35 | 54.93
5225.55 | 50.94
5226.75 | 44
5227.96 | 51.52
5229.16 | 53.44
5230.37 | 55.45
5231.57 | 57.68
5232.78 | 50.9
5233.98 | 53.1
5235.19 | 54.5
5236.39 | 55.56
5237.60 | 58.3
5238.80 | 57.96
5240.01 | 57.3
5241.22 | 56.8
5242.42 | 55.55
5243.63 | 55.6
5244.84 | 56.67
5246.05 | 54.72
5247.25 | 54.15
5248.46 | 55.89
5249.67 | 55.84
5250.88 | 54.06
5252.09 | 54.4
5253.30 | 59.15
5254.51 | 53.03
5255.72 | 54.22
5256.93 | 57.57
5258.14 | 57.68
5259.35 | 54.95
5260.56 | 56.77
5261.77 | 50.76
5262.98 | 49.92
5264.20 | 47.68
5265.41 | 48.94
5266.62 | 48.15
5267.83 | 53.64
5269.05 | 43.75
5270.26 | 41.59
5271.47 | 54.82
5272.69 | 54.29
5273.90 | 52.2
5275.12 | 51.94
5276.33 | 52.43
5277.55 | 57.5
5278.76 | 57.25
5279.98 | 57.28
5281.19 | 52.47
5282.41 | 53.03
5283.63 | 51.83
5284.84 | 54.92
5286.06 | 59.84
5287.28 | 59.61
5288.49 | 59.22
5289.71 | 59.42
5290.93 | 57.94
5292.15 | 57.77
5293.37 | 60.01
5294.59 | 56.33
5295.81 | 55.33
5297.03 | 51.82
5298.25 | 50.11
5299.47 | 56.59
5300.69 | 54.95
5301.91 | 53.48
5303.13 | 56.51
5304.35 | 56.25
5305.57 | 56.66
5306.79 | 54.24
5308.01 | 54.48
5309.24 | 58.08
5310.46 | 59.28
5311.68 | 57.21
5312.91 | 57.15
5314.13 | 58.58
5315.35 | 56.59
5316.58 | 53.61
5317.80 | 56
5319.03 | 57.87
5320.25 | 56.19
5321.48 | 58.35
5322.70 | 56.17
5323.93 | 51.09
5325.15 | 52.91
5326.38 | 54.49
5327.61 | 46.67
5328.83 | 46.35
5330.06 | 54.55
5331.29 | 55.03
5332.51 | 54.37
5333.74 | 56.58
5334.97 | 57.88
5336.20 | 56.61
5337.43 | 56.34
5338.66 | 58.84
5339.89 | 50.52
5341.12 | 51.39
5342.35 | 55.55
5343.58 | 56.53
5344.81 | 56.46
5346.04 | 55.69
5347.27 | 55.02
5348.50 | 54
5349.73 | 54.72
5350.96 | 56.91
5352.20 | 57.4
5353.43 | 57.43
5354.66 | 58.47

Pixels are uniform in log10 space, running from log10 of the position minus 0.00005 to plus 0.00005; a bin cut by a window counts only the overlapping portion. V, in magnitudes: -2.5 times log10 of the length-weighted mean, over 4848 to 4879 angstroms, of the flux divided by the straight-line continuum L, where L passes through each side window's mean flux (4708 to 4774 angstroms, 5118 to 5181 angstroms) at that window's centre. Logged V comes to 0.06 mag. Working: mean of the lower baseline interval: 57.6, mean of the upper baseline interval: 52.2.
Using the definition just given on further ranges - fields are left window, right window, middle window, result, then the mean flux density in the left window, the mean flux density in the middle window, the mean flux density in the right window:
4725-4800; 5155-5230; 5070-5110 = -0.05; 57.8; 55.5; 51.2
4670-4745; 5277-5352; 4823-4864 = 0.02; 57.2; 55.6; 55.6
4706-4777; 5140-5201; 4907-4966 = -0.04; 57.7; 56.4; 50.6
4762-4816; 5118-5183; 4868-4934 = 0.00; 58.2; 56.2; 51.9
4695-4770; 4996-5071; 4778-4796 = -0.03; 57.3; 58.5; 55.2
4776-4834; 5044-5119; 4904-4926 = 0.05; 58.6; 55.1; 56.2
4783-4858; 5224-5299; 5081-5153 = 0.01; 58.2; 55.2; 54.3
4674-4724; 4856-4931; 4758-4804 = -0.04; 57.1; 58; 55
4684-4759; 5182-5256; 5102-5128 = -0.04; 57.4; 56.1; 53.4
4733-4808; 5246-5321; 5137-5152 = 0.05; 58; 53.3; 54.8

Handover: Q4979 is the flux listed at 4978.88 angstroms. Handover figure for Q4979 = 55.09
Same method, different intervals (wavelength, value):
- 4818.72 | 62.35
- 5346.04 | 55.69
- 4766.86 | 57.69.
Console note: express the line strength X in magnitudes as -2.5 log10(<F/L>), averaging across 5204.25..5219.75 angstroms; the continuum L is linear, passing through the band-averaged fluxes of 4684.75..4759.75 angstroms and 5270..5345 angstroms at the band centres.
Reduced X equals 0.04 mag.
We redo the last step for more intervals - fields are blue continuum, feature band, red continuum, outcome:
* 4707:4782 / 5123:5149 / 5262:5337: 0.03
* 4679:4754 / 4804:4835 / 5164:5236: -0.05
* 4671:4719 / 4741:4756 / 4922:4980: -0.02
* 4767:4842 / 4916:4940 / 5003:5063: 0.03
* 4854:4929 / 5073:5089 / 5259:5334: -0.01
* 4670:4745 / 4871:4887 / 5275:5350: 0.02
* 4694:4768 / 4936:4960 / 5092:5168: -0.01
